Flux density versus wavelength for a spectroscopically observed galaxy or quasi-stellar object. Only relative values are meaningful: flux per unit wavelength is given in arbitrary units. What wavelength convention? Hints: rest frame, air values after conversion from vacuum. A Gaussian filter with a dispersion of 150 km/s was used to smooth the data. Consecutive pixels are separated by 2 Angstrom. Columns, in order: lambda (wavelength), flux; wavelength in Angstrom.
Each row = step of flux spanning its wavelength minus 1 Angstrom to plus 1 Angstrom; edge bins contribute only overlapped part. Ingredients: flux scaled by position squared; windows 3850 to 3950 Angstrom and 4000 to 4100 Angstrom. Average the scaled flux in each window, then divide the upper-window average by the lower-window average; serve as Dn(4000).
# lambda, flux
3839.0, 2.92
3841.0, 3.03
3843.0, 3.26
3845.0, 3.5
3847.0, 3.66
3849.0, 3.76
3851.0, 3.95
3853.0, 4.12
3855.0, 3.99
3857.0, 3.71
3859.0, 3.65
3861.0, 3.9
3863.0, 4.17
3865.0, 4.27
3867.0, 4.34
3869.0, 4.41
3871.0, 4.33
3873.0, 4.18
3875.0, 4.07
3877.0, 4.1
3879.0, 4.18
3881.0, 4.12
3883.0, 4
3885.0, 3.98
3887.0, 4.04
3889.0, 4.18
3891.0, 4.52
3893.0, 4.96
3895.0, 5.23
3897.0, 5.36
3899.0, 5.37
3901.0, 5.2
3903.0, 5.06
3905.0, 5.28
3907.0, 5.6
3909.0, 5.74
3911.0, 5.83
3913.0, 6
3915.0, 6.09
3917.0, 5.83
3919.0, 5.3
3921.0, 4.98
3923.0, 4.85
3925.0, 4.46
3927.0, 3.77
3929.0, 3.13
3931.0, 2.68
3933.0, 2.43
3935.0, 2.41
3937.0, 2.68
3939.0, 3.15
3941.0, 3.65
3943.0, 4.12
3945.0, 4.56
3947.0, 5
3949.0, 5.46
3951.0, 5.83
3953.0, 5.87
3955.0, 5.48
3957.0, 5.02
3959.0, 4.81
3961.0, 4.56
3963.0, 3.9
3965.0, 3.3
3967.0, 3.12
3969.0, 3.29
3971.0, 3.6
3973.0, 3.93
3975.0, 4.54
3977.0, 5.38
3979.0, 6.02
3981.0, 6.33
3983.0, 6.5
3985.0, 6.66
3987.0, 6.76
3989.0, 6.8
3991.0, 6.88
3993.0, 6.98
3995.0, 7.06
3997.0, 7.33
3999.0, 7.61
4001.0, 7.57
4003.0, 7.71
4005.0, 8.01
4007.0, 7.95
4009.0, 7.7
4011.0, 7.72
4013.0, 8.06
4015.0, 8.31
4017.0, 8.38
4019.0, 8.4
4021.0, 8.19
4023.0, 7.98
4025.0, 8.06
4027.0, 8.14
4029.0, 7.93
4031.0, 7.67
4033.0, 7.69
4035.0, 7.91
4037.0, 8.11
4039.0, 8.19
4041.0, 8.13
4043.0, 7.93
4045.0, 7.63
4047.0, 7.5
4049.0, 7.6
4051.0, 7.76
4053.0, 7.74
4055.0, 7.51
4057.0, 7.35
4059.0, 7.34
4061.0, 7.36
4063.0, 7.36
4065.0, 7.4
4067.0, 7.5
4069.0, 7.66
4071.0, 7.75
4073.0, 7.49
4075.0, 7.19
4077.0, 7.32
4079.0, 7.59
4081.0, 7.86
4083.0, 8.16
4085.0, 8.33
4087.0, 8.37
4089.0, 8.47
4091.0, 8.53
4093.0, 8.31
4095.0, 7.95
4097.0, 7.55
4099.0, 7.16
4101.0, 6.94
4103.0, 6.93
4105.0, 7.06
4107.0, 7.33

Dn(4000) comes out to 1.92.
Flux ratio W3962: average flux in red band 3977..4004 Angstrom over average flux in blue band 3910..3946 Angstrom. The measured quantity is 1.6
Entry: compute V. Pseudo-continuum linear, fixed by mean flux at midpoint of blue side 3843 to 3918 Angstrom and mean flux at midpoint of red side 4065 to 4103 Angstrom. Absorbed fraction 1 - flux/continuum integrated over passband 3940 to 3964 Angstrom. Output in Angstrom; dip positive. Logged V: 3.5 Angstrom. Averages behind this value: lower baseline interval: 4.54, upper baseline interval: 7.75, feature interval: 4.85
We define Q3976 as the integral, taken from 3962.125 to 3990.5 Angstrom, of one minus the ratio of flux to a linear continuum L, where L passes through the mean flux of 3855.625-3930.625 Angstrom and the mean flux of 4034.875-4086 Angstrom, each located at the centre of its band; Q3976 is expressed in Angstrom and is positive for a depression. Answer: 5.21 Angstrom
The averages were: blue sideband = 4.63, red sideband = 7.68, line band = 5.05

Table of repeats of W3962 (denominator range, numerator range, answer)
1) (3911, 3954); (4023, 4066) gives 1.75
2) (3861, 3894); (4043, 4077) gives 1.78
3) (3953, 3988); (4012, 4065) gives 1.59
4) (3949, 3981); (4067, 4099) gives 1.69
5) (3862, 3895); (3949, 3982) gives 1.10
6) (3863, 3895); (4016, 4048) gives 1.87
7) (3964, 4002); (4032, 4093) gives 1.35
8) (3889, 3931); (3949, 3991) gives 1.02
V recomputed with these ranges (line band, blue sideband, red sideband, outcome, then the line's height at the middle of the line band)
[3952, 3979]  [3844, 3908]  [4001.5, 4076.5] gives 7.8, 6.24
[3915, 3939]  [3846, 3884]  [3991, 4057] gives 6.7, 5.51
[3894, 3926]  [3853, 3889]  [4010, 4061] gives -2.6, 4.99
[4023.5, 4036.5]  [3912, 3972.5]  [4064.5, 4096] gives -2.6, 6.58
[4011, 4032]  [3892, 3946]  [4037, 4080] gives -4.0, 6.8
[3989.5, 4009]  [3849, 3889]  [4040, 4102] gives -3.1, 6.41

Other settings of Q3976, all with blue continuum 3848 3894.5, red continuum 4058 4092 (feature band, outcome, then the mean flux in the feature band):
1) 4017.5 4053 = -4.5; 7.93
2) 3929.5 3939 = 4.7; 2.64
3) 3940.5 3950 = 1.5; 4.61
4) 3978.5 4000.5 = -2.2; 6.85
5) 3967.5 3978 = 3.3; 4.1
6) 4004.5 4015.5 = -2.2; 7.94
